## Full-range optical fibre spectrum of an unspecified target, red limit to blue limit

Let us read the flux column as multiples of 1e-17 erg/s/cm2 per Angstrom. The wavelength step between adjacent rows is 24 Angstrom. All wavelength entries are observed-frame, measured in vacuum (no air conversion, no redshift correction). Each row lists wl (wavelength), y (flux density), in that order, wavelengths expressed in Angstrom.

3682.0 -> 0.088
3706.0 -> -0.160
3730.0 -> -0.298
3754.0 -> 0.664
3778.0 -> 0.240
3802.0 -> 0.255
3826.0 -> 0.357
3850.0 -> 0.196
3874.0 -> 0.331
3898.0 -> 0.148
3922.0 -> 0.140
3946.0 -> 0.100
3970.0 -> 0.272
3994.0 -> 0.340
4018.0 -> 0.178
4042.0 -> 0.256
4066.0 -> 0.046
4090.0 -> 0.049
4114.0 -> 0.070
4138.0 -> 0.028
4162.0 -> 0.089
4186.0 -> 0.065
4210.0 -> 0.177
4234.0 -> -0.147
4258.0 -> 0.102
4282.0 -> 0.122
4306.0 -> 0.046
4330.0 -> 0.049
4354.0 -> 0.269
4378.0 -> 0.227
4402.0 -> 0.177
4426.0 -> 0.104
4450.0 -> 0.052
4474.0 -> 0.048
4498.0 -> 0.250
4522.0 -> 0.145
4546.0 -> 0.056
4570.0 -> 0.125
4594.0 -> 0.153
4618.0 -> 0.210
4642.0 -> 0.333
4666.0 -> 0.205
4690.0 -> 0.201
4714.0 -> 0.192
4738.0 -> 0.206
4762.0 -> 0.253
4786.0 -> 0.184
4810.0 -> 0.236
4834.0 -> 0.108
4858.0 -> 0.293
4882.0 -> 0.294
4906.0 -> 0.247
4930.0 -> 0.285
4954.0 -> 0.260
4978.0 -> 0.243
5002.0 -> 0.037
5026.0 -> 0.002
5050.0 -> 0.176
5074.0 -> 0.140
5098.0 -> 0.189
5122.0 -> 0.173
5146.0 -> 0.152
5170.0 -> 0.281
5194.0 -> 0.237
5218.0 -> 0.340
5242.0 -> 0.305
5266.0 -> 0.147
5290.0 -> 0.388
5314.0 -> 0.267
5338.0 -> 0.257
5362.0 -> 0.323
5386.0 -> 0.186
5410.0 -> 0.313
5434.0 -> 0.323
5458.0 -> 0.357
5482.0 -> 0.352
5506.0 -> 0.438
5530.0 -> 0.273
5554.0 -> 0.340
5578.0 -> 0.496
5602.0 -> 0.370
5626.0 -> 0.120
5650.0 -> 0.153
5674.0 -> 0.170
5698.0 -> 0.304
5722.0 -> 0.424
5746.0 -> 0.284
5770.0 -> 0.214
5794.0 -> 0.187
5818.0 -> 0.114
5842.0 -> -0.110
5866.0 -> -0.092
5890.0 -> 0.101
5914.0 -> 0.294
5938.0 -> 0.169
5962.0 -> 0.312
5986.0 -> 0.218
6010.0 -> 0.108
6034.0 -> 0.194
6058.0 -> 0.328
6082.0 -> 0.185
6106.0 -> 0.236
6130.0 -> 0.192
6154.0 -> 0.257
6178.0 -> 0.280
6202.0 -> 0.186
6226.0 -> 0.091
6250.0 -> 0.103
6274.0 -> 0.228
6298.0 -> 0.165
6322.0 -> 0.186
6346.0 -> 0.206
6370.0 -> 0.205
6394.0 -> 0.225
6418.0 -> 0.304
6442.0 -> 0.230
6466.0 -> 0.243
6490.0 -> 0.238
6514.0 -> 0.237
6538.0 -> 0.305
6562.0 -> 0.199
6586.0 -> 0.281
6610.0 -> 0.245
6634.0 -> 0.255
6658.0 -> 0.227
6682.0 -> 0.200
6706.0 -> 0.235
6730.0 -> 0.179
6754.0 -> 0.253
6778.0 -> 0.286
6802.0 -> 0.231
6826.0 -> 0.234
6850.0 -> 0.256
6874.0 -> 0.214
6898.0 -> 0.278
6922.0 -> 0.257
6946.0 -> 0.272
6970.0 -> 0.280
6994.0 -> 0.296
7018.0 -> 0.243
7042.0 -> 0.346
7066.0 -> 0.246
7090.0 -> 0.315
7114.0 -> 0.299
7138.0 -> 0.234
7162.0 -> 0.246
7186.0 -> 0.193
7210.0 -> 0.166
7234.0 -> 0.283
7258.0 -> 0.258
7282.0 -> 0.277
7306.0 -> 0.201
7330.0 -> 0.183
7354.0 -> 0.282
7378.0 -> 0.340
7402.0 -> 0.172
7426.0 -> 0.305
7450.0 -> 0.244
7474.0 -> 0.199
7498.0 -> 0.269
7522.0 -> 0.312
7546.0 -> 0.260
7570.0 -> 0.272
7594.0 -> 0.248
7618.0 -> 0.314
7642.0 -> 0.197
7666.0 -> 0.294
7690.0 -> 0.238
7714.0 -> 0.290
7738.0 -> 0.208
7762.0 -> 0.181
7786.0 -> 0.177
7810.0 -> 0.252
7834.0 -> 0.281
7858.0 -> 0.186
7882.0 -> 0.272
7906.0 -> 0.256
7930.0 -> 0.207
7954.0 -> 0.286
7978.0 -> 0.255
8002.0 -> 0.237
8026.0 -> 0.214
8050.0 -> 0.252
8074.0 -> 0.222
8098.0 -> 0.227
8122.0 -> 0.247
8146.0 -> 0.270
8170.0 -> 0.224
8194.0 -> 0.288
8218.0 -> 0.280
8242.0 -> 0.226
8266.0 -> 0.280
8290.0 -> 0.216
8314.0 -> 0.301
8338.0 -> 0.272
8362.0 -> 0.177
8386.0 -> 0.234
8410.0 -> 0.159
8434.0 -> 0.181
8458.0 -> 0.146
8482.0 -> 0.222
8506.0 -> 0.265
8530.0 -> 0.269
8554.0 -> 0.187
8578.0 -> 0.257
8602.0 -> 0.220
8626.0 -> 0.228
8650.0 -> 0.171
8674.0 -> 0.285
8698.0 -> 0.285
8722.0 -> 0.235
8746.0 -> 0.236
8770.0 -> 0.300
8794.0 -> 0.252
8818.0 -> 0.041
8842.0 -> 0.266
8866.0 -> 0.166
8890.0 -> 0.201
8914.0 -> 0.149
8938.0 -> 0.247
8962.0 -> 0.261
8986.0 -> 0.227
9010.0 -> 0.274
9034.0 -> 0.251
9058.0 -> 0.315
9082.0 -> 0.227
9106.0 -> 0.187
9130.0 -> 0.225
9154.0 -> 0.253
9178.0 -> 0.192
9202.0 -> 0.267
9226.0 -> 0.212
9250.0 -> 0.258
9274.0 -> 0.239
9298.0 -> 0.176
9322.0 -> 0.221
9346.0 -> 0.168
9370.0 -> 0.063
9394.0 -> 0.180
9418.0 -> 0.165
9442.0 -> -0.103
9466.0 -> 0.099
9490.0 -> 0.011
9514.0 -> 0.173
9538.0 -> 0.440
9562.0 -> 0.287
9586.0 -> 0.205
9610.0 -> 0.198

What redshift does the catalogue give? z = 0.90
